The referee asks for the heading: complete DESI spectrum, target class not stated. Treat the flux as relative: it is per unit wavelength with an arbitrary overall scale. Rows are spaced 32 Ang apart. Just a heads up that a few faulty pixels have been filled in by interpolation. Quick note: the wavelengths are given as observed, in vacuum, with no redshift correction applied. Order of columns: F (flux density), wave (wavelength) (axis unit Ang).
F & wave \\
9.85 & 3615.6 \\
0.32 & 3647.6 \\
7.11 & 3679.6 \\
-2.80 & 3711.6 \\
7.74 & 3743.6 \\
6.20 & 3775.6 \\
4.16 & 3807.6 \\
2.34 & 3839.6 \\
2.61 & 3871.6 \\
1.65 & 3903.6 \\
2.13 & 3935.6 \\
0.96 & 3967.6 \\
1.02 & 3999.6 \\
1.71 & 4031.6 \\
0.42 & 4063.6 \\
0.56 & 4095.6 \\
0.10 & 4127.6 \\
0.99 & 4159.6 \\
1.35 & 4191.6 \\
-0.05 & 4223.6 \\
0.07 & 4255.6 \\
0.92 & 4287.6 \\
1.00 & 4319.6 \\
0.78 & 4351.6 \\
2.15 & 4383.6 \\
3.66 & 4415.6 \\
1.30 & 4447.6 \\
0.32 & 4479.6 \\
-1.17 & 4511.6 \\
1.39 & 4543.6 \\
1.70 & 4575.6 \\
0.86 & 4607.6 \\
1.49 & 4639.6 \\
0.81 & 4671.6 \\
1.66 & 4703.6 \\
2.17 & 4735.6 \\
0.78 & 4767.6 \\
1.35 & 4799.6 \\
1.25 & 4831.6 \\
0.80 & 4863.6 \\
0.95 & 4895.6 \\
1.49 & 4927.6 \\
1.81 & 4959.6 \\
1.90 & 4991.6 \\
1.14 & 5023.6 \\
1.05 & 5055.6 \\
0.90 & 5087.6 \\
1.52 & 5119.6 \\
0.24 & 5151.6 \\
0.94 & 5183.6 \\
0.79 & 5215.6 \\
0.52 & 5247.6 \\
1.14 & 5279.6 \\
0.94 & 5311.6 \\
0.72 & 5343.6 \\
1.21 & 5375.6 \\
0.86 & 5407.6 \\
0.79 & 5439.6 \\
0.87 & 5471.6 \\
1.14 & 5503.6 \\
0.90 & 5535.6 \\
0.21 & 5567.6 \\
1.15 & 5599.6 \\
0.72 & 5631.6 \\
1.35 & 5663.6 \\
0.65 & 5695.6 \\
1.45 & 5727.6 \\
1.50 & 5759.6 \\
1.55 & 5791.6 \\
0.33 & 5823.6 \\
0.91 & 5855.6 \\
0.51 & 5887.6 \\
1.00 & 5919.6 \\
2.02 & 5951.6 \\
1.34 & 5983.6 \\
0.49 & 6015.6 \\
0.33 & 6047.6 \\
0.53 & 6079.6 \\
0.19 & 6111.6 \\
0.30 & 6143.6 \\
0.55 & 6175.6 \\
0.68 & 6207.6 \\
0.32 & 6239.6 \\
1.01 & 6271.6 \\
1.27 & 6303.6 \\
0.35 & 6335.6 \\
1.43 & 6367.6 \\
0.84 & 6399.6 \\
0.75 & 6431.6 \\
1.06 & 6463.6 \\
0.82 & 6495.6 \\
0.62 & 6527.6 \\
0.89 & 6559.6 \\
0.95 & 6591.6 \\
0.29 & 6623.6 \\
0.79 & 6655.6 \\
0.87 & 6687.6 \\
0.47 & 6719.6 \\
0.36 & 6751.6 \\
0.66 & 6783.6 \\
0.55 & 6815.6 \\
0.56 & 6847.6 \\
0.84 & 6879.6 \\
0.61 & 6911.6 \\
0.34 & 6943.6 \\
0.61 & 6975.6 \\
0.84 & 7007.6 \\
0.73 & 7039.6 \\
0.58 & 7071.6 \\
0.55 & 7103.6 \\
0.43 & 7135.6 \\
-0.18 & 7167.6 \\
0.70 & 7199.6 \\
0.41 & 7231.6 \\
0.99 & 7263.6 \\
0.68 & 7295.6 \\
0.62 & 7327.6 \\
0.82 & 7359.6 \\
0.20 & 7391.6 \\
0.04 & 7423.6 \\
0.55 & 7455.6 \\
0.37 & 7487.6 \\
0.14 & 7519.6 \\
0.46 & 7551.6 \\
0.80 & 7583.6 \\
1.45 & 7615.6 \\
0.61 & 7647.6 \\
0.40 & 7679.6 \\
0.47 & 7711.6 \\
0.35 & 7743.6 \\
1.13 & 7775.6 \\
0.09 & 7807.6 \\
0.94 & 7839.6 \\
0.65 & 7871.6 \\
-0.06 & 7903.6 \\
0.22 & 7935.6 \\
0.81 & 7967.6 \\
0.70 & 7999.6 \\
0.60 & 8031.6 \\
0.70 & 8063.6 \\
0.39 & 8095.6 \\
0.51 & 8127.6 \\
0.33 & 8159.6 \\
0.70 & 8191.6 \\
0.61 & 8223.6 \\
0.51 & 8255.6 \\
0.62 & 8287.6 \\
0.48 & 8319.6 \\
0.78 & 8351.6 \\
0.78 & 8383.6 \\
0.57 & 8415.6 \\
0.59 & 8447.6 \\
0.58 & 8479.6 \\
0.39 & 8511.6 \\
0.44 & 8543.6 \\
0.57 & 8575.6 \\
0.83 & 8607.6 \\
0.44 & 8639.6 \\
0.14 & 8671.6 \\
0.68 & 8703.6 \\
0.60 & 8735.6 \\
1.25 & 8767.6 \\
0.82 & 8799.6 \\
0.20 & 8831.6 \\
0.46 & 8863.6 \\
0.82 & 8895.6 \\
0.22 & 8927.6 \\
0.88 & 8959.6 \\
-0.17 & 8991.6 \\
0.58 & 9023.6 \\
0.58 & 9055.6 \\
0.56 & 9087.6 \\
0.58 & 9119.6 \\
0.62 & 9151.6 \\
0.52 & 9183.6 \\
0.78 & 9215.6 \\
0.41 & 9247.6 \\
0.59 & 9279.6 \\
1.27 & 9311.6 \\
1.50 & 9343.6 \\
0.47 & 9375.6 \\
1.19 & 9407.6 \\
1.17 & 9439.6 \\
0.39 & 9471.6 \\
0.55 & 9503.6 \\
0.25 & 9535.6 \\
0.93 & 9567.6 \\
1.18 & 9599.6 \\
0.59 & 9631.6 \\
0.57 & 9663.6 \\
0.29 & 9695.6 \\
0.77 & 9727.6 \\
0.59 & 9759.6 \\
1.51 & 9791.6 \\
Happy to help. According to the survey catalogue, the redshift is 0.186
